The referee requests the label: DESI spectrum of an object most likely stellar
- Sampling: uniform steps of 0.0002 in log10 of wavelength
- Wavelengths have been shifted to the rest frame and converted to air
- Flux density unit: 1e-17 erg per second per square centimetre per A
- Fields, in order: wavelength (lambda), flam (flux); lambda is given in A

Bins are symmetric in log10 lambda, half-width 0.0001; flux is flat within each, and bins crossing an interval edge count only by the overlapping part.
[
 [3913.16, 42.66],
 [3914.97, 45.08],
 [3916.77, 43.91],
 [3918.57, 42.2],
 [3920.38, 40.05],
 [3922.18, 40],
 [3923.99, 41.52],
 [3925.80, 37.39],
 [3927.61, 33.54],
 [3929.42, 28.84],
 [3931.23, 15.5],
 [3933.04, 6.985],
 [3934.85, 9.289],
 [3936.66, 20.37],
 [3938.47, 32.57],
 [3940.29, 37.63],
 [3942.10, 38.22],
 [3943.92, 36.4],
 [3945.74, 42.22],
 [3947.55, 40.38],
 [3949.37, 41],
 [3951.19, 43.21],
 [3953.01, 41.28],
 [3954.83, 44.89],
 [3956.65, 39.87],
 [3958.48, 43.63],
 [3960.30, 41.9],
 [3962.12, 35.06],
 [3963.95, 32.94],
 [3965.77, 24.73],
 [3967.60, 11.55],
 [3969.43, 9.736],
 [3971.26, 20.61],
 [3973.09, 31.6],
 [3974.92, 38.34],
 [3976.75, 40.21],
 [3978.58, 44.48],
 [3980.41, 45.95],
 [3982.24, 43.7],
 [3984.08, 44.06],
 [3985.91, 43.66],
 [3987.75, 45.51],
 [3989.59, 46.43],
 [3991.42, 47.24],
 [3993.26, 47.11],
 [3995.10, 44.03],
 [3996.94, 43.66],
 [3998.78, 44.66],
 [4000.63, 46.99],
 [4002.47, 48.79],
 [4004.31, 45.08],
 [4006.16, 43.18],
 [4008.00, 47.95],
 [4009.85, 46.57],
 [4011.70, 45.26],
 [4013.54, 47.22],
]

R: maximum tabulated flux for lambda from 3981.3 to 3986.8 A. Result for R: 44.06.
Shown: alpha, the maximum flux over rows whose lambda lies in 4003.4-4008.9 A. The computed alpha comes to 47.95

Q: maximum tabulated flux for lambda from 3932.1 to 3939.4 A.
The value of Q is 32.57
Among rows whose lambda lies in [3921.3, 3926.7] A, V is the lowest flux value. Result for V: 37.39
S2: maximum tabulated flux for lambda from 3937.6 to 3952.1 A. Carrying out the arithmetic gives 43.21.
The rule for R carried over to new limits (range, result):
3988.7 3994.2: 47.24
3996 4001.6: 46.99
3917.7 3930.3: 42.2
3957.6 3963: 43.63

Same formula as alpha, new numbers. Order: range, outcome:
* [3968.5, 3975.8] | 38.34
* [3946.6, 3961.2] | 44.89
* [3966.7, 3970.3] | 11.55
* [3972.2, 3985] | 45.95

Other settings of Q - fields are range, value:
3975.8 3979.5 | 44.48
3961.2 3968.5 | 35.06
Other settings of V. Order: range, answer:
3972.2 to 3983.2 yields 31.6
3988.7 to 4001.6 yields 43.66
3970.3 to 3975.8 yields 20.61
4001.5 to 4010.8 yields 43.18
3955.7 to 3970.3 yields 9.736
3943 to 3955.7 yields 36.4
